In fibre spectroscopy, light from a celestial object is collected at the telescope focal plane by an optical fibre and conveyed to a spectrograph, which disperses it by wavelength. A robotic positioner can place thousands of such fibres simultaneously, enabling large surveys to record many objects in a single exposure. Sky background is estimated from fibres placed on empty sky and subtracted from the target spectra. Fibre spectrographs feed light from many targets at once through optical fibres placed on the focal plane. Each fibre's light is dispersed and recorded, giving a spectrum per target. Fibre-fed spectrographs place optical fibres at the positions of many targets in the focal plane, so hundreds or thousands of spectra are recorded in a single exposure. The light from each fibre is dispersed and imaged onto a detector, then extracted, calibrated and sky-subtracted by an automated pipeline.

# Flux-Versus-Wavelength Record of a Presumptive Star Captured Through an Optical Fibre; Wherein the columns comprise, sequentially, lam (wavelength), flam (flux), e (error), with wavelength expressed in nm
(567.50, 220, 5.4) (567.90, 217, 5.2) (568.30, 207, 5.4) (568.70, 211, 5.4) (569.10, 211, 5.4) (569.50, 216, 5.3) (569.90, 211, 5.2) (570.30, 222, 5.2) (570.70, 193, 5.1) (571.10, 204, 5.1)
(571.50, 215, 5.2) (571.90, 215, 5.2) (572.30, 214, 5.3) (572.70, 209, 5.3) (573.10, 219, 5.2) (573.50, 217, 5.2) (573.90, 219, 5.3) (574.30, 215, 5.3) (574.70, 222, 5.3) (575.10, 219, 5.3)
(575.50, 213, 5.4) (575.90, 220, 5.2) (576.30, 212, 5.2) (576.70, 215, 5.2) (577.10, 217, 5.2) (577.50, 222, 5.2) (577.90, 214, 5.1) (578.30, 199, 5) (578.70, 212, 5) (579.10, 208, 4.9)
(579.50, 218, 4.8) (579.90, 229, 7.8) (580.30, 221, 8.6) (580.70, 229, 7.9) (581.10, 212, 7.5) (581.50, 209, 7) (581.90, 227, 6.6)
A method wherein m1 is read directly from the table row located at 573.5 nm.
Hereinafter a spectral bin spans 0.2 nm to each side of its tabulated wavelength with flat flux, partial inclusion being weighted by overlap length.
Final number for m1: 217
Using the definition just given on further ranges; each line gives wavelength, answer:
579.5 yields 218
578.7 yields 212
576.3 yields 212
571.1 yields 204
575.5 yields 213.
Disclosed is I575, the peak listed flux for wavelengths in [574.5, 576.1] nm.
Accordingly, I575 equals 222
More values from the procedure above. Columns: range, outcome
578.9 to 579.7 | 218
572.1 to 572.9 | 214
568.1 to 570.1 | 216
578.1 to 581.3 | 229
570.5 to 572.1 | 215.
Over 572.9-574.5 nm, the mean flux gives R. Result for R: 218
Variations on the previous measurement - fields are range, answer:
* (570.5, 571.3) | 198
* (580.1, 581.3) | 221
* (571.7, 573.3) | 214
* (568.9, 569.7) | 214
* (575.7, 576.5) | 216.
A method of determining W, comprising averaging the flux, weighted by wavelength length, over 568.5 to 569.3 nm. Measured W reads 211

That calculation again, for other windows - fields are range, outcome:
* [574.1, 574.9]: 218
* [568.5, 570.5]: 214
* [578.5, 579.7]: 213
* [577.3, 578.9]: 212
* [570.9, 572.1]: 211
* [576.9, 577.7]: 220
